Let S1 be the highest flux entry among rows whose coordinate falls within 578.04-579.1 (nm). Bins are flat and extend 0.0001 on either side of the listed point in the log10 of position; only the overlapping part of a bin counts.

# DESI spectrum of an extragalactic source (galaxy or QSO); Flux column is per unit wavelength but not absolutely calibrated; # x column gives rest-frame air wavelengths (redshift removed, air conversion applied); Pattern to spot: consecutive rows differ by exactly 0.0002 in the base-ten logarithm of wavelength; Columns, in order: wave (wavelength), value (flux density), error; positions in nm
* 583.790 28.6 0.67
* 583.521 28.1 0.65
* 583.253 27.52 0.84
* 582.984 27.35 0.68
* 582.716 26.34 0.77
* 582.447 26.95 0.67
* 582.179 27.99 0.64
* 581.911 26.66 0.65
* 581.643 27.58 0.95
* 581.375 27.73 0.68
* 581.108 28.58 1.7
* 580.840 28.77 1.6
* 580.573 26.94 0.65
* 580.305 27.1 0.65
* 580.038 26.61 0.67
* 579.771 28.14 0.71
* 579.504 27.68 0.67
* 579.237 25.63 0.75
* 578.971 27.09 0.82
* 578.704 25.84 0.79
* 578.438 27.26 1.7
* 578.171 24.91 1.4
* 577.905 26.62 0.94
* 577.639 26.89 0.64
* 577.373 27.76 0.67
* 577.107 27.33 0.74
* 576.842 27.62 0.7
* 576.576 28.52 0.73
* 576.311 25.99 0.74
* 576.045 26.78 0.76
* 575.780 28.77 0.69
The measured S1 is 27.26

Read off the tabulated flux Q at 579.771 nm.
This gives 28.14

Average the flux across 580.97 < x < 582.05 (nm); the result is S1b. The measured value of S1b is 27.6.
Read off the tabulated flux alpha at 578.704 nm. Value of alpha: 25.84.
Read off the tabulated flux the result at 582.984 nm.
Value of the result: 27.35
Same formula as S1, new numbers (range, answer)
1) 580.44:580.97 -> 28.77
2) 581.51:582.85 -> 27.99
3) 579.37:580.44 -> 28.14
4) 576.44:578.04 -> 28.52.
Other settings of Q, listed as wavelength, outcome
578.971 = 27.09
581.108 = 28.58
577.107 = 27.33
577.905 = 26.62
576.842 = 27.62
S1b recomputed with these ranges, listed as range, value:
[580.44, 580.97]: 27.9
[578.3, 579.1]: 26.7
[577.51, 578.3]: 26.2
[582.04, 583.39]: 27.2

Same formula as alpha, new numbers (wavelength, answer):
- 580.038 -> 26.61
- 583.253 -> 27.52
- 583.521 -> 28.1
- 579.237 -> 25.63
